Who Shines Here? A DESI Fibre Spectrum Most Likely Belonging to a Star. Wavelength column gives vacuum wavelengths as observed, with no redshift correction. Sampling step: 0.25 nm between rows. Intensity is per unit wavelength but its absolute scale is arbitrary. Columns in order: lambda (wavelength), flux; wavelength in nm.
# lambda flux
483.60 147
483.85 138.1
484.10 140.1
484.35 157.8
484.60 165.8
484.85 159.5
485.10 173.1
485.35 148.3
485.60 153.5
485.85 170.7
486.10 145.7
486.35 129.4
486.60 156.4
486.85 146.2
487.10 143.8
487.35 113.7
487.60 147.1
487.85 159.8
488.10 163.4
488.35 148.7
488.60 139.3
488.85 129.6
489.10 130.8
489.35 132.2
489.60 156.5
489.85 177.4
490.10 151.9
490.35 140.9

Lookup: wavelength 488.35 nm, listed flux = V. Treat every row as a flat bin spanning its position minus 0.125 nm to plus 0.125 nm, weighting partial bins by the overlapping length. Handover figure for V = 148.7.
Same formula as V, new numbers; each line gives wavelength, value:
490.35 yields 140.9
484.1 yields 140.1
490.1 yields 151.9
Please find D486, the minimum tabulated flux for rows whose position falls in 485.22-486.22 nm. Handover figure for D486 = 145.7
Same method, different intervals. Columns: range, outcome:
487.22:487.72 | 113.7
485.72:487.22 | 129.4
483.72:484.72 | 138.1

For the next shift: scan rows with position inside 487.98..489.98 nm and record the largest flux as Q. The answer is 177.4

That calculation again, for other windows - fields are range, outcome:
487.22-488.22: 163.4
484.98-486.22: 173.1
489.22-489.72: 156.5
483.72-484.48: 157.8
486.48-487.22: 156.4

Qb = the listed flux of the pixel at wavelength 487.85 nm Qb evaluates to 159.8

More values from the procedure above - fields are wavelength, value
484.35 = 157.8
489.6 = 156.5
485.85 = 170.7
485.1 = 173.1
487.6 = 147.1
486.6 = 156.4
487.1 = 143.8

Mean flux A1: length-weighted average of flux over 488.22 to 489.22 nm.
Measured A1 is 137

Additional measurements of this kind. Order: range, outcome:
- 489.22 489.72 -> 144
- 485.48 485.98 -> 162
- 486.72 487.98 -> 142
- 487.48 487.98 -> 154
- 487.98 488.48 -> 156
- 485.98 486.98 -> 144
